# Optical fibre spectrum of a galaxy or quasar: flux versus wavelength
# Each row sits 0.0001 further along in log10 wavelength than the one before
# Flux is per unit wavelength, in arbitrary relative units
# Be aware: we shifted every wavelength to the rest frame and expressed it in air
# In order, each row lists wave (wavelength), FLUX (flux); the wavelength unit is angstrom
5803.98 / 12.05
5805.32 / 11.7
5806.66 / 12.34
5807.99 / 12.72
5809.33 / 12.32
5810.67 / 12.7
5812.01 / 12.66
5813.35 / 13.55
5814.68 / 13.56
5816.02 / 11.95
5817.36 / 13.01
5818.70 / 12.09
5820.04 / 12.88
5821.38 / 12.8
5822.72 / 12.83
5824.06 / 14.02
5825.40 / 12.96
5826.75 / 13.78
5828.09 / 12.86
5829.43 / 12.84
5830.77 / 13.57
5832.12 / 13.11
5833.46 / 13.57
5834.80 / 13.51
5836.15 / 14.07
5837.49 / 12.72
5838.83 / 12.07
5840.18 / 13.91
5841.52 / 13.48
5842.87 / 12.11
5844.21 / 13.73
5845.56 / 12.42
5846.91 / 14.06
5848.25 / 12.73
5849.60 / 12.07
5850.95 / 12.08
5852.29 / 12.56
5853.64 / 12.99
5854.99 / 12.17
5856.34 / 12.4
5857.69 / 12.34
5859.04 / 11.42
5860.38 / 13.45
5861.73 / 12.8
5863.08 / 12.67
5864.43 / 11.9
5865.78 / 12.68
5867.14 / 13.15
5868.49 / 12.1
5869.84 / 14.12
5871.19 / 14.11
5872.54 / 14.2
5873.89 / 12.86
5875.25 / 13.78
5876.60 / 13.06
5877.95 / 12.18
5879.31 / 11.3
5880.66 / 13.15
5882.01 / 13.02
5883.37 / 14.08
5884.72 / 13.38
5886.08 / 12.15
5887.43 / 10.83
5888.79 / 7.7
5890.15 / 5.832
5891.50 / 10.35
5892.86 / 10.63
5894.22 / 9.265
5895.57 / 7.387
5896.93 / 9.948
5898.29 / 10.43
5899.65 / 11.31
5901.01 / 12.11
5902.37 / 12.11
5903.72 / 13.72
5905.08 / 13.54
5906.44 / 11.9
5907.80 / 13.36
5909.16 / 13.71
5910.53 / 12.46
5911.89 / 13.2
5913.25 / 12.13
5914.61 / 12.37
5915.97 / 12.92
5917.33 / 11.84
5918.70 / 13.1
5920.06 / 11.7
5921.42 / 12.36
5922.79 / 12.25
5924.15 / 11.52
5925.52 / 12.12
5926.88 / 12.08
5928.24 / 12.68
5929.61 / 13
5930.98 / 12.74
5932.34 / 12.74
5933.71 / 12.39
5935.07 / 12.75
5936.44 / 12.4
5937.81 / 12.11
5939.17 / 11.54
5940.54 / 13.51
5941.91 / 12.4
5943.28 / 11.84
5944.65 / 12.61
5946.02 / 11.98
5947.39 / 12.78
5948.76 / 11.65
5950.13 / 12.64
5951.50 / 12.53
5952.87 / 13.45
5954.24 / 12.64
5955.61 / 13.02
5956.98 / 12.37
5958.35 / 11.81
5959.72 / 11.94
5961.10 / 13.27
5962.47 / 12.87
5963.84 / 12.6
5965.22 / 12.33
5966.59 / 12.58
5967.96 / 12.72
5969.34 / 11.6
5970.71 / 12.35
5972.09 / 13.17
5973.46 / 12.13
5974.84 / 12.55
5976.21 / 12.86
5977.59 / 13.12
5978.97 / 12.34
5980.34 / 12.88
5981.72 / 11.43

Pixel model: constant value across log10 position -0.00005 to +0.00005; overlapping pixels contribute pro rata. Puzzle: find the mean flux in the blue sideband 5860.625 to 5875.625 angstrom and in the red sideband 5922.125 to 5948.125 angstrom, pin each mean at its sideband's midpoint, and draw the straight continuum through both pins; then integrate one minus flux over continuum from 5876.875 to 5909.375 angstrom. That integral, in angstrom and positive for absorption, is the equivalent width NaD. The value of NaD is 3.7 angstrom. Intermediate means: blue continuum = 13.1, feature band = 11.4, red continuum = 12.4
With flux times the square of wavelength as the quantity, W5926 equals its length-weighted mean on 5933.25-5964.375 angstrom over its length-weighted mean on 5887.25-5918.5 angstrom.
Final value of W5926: 1.12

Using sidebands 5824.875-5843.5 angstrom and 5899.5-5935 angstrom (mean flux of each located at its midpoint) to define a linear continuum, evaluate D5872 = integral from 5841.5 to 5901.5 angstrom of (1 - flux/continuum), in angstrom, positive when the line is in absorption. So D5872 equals 4.0 angstrom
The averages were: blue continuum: 13.2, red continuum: 12.5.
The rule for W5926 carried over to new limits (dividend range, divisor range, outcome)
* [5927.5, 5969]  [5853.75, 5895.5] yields 1.07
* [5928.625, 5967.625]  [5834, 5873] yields 1.00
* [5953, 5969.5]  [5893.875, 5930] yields 1.06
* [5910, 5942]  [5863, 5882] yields 0.98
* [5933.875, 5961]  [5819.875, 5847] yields 0.98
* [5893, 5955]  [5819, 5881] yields 0.97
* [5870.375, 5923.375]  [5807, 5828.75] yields 0.95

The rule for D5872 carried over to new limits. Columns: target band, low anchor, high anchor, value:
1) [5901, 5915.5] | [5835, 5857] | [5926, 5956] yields -0.2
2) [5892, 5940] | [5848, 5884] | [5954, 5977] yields 2.3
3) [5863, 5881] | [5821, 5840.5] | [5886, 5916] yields -1.3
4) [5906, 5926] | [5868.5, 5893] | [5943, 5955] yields -0.3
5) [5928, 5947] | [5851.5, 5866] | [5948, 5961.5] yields 0.1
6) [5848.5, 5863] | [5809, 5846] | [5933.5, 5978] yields 0.5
